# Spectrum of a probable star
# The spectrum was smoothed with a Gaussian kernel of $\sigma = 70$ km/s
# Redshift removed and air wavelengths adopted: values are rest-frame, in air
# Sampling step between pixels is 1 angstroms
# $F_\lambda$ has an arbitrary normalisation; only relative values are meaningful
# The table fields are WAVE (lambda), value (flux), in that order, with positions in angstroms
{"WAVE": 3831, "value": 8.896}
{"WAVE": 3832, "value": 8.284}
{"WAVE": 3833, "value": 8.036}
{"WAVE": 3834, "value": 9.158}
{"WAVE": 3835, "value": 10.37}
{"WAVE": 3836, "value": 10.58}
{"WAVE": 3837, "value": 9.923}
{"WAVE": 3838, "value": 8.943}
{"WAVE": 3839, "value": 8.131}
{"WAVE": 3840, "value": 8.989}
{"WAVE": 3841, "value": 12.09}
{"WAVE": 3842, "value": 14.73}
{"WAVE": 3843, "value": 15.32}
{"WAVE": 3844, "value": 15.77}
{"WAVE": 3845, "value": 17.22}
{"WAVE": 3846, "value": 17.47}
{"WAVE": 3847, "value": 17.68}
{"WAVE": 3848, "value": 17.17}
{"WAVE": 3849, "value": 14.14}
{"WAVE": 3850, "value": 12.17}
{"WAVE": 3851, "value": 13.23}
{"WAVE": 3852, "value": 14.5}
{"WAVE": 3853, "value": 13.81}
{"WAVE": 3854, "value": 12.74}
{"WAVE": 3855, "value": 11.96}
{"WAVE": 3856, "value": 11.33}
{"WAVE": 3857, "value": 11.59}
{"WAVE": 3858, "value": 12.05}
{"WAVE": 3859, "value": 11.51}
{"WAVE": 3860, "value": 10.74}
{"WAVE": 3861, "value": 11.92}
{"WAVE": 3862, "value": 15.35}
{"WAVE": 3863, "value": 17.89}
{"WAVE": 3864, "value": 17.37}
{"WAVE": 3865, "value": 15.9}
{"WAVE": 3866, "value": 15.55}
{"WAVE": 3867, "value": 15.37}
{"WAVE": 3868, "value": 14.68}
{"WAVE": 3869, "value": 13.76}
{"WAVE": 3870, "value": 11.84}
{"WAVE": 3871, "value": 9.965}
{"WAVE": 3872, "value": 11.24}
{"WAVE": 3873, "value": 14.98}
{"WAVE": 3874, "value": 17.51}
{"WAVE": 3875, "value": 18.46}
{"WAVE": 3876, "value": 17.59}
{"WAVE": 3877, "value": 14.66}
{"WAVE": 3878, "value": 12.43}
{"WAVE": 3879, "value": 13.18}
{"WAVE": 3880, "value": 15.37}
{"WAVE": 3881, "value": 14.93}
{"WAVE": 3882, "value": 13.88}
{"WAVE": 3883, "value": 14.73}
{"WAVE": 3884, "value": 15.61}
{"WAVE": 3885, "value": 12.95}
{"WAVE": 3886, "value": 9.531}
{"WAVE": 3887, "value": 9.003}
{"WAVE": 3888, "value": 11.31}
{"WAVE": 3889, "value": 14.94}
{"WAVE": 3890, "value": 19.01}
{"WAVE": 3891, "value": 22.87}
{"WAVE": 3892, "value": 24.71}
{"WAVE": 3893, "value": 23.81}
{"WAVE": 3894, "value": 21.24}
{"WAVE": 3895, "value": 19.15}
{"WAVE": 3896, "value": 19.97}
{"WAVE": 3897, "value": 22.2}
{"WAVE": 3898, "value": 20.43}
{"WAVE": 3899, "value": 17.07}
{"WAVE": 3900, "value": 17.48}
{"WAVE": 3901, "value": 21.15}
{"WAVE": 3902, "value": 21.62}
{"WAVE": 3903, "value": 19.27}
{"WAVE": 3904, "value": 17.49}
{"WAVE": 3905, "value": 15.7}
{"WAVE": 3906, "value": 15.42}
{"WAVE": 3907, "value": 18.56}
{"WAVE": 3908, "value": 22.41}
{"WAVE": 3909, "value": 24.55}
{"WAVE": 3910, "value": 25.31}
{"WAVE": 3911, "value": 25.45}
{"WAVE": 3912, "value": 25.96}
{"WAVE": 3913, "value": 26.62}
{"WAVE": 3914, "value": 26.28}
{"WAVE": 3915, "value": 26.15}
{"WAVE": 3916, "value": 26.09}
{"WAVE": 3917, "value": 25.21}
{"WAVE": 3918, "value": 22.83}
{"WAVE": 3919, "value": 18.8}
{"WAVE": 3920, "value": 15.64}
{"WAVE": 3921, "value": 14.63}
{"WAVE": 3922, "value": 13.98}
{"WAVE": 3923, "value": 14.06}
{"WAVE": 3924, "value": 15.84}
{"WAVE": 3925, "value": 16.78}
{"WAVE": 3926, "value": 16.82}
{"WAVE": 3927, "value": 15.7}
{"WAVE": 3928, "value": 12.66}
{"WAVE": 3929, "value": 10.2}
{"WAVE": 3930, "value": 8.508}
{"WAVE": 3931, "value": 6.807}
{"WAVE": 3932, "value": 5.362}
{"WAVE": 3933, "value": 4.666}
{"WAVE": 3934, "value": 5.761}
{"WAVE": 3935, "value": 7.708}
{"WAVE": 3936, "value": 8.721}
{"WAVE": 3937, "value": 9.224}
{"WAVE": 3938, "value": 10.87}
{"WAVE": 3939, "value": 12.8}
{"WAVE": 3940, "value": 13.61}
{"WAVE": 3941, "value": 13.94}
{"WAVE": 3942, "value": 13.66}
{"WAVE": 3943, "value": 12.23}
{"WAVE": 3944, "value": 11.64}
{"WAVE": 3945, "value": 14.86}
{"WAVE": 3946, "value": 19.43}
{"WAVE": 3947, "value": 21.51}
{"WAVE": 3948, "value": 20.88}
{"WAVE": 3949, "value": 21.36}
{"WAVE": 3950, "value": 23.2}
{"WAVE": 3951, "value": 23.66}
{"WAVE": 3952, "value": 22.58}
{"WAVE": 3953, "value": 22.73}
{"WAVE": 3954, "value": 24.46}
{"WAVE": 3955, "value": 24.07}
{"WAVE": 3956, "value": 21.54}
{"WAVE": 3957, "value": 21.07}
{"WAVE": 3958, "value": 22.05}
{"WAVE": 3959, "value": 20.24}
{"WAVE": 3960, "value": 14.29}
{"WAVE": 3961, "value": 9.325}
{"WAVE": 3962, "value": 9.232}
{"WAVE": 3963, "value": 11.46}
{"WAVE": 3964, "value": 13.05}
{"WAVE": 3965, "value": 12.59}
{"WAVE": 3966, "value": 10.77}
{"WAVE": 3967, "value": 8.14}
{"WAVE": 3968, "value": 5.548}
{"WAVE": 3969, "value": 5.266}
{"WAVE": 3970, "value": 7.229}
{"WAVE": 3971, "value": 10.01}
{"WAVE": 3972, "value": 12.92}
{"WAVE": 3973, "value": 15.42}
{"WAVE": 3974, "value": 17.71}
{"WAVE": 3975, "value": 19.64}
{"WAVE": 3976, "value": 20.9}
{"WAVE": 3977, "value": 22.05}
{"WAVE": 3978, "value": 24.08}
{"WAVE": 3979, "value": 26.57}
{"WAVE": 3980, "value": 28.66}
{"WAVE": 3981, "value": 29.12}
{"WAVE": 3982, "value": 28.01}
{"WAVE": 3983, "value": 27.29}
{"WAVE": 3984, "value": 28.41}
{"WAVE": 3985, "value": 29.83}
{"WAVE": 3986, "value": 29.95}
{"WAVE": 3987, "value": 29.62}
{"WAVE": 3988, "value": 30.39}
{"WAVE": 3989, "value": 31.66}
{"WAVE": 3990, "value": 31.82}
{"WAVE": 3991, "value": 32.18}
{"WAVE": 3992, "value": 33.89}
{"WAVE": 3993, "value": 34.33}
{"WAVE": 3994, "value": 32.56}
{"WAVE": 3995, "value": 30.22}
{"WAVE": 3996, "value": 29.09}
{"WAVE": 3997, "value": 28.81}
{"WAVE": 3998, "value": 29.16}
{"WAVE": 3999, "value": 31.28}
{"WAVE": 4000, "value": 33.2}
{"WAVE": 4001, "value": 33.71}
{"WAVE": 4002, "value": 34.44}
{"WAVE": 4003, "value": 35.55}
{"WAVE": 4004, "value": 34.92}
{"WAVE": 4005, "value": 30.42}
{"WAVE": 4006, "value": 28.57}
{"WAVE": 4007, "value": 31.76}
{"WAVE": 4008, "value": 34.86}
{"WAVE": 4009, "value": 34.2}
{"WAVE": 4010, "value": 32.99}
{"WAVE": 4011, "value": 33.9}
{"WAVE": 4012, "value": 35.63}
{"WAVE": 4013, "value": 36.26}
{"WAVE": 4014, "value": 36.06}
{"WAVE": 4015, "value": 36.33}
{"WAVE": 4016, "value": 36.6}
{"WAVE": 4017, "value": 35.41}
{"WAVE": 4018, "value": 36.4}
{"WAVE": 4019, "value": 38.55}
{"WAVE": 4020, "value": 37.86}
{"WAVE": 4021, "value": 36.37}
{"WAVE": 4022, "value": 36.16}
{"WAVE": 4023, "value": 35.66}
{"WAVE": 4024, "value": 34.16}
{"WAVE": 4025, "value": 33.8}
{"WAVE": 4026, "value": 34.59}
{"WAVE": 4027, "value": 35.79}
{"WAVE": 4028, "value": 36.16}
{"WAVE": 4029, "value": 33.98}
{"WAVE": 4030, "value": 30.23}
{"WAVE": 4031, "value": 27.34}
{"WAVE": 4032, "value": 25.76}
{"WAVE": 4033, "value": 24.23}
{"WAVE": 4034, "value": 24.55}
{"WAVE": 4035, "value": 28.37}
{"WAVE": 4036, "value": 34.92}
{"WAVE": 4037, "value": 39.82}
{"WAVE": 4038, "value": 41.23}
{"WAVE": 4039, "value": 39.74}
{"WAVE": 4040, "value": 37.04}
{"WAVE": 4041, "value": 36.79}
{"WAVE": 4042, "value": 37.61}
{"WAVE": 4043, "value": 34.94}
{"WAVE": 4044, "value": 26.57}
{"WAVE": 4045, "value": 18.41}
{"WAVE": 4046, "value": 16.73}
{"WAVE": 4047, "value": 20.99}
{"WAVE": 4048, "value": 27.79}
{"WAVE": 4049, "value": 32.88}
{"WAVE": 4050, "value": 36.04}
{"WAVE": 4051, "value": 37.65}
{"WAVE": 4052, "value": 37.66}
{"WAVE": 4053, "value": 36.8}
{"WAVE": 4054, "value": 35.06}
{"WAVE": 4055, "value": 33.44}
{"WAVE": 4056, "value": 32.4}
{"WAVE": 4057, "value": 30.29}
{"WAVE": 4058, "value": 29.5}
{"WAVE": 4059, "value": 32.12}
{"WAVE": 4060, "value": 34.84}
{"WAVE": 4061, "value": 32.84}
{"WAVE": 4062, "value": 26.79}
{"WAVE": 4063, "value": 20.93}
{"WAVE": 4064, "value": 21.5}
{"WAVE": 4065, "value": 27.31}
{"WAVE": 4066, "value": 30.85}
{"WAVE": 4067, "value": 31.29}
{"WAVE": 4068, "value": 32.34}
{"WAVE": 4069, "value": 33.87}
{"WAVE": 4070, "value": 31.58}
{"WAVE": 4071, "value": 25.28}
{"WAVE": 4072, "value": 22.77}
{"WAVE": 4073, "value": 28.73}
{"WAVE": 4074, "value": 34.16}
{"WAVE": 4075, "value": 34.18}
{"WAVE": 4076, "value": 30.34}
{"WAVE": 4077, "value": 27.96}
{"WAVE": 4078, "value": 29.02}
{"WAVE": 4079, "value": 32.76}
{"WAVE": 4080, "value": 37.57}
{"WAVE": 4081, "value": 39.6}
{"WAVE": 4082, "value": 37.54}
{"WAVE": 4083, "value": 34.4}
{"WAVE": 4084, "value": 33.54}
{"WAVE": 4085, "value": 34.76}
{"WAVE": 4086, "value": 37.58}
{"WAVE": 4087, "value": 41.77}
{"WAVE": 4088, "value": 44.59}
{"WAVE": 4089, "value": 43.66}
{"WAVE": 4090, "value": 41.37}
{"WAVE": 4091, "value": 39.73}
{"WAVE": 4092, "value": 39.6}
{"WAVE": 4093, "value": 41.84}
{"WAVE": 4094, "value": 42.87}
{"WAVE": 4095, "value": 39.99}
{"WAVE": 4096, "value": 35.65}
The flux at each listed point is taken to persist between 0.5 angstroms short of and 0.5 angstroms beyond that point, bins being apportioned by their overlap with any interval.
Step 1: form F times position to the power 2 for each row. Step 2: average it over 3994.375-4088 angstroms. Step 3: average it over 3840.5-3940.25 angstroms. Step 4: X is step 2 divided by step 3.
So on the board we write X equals 2.22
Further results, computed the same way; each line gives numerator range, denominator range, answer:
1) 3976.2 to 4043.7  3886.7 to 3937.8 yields 1.96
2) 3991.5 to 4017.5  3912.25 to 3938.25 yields 2.31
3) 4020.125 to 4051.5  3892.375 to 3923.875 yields 1.66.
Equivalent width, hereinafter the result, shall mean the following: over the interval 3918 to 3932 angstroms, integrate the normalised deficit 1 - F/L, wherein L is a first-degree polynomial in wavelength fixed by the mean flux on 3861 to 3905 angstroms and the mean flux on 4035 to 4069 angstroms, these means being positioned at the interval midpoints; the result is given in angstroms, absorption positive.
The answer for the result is 4.3 angstroms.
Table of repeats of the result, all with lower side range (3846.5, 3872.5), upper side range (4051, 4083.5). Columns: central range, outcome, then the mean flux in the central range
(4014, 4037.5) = -4.9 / 33.7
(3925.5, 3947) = 9.4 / 11.4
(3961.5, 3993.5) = 3.9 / 21.2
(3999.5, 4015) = -4.4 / 33.8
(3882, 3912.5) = -3.4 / 18.9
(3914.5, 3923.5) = -0.5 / 19.7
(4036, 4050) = -1.2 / 31.9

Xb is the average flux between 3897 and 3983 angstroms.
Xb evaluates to 17.2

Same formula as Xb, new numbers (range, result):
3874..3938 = 16.9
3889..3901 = 20.5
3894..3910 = 19.7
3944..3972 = 16.2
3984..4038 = 32.9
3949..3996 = 21.6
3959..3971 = 10.2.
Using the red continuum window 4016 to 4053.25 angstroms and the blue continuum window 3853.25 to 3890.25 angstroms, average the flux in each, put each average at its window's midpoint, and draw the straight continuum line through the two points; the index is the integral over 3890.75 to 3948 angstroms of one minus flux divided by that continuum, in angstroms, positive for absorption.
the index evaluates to 4.9 angstroms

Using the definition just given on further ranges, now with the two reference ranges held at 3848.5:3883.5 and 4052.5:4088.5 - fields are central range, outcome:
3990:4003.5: -3.4 angstroms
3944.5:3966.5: 3.5 angstroms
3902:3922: -3.8 angstroms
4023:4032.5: -1.4 angstroms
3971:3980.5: 1.4 angstroms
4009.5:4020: -3.3 angstroms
